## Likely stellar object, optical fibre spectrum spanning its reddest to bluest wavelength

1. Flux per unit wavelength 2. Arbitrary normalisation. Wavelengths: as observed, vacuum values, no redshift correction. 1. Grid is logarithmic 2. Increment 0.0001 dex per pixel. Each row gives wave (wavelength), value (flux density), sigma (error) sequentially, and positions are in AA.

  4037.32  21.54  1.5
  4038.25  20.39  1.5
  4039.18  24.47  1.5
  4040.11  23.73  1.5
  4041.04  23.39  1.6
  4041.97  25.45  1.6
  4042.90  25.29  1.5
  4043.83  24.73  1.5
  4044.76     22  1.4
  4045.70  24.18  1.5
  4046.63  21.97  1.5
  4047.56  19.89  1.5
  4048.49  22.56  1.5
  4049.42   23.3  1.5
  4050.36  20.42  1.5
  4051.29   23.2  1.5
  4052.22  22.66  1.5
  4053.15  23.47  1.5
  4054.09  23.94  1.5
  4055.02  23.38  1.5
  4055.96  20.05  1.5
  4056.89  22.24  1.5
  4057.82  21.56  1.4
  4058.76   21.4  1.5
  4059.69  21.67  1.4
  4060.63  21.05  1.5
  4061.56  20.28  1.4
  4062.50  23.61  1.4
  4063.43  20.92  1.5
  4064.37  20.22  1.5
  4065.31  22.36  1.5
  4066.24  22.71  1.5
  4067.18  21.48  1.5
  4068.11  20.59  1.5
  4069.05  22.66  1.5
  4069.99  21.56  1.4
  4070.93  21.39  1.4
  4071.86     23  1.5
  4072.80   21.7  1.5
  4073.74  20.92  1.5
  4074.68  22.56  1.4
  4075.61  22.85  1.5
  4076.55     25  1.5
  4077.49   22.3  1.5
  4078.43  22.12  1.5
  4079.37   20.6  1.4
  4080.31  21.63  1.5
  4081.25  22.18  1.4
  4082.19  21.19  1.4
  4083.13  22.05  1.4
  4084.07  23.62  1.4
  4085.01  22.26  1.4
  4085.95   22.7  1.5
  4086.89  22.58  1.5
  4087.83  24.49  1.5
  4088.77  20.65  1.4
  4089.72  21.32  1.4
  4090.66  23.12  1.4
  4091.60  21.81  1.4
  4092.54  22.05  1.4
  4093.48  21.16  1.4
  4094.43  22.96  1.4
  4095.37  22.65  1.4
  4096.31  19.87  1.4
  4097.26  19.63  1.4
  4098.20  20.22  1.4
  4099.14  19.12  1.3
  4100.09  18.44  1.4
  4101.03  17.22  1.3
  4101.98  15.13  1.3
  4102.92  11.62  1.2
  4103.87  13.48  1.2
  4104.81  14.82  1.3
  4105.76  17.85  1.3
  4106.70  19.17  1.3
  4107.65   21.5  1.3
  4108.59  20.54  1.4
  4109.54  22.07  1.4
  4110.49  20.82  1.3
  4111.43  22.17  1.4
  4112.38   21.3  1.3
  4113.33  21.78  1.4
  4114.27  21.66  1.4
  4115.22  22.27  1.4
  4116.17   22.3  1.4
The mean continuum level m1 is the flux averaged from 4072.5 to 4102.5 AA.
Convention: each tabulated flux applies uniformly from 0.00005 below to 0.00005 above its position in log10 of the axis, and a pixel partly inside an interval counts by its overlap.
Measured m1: 21.4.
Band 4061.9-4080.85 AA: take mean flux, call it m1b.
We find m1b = 22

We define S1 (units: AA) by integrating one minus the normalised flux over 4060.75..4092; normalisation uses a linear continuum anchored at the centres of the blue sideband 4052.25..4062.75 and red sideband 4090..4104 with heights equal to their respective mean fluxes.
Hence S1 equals -2.0 AA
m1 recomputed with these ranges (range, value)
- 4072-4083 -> 22.1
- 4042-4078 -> 22.3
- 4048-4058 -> 22.5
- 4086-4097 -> 22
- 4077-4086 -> 22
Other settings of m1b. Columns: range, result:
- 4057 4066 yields 21.5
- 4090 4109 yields 19.1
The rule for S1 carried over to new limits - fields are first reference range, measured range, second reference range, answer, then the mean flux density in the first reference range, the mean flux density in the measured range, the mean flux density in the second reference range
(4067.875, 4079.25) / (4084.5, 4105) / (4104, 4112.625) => 0.79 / 22.2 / 20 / 19.7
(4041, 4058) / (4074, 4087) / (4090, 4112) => -0.98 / 22.8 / 22.4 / 19.5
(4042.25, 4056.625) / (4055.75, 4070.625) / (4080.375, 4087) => 0.68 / 22.8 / 21.5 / 22.3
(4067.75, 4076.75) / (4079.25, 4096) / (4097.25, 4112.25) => -1.50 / 22.2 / 22.2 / 18.4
